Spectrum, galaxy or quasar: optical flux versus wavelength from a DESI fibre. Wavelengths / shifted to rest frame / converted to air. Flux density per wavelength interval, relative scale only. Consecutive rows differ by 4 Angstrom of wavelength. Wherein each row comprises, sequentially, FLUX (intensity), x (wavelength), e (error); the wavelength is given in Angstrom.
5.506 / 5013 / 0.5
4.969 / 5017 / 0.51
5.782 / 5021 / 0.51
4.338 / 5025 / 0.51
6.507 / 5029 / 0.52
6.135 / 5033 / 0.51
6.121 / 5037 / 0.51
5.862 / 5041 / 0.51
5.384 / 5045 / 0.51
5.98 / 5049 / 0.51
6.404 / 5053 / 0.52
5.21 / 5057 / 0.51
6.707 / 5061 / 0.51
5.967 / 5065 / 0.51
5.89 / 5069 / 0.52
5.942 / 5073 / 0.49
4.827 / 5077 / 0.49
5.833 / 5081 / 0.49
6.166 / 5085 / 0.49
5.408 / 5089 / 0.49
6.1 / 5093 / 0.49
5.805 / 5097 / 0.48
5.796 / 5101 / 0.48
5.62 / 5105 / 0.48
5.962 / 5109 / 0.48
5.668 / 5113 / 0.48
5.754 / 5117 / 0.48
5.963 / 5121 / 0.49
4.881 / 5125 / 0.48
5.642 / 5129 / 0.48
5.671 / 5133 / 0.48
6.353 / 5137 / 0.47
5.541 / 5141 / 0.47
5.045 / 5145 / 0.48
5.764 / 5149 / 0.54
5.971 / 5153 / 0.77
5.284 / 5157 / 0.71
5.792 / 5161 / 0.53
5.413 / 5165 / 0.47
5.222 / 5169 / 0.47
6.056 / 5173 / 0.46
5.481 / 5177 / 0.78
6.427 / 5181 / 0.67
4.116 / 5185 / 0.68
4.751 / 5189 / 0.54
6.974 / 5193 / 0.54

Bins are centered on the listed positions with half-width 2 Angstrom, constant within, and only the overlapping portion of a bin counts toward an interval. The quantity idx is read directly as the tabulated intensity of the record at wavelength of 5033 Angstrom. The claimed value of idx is 6.135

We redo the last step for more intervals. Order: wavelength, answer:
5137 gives 6.353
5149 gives 5.764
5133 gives 5.671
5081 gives 5.833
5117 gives 5.754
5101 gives 5.796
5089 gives 5.408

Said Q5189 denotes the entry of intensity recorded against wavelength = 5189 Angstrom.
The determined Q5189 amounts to 4.751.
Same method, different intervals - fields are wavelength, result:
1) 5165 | 5.413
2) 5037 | 6.121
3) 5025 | 4.338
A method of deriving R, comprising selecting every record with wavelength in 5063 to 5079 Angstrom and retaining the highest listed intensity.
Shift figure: 5.967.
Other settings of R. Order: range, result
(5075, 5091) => 6.166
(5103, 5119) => 5.962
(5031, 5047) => 6.135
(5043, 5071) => 6.707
